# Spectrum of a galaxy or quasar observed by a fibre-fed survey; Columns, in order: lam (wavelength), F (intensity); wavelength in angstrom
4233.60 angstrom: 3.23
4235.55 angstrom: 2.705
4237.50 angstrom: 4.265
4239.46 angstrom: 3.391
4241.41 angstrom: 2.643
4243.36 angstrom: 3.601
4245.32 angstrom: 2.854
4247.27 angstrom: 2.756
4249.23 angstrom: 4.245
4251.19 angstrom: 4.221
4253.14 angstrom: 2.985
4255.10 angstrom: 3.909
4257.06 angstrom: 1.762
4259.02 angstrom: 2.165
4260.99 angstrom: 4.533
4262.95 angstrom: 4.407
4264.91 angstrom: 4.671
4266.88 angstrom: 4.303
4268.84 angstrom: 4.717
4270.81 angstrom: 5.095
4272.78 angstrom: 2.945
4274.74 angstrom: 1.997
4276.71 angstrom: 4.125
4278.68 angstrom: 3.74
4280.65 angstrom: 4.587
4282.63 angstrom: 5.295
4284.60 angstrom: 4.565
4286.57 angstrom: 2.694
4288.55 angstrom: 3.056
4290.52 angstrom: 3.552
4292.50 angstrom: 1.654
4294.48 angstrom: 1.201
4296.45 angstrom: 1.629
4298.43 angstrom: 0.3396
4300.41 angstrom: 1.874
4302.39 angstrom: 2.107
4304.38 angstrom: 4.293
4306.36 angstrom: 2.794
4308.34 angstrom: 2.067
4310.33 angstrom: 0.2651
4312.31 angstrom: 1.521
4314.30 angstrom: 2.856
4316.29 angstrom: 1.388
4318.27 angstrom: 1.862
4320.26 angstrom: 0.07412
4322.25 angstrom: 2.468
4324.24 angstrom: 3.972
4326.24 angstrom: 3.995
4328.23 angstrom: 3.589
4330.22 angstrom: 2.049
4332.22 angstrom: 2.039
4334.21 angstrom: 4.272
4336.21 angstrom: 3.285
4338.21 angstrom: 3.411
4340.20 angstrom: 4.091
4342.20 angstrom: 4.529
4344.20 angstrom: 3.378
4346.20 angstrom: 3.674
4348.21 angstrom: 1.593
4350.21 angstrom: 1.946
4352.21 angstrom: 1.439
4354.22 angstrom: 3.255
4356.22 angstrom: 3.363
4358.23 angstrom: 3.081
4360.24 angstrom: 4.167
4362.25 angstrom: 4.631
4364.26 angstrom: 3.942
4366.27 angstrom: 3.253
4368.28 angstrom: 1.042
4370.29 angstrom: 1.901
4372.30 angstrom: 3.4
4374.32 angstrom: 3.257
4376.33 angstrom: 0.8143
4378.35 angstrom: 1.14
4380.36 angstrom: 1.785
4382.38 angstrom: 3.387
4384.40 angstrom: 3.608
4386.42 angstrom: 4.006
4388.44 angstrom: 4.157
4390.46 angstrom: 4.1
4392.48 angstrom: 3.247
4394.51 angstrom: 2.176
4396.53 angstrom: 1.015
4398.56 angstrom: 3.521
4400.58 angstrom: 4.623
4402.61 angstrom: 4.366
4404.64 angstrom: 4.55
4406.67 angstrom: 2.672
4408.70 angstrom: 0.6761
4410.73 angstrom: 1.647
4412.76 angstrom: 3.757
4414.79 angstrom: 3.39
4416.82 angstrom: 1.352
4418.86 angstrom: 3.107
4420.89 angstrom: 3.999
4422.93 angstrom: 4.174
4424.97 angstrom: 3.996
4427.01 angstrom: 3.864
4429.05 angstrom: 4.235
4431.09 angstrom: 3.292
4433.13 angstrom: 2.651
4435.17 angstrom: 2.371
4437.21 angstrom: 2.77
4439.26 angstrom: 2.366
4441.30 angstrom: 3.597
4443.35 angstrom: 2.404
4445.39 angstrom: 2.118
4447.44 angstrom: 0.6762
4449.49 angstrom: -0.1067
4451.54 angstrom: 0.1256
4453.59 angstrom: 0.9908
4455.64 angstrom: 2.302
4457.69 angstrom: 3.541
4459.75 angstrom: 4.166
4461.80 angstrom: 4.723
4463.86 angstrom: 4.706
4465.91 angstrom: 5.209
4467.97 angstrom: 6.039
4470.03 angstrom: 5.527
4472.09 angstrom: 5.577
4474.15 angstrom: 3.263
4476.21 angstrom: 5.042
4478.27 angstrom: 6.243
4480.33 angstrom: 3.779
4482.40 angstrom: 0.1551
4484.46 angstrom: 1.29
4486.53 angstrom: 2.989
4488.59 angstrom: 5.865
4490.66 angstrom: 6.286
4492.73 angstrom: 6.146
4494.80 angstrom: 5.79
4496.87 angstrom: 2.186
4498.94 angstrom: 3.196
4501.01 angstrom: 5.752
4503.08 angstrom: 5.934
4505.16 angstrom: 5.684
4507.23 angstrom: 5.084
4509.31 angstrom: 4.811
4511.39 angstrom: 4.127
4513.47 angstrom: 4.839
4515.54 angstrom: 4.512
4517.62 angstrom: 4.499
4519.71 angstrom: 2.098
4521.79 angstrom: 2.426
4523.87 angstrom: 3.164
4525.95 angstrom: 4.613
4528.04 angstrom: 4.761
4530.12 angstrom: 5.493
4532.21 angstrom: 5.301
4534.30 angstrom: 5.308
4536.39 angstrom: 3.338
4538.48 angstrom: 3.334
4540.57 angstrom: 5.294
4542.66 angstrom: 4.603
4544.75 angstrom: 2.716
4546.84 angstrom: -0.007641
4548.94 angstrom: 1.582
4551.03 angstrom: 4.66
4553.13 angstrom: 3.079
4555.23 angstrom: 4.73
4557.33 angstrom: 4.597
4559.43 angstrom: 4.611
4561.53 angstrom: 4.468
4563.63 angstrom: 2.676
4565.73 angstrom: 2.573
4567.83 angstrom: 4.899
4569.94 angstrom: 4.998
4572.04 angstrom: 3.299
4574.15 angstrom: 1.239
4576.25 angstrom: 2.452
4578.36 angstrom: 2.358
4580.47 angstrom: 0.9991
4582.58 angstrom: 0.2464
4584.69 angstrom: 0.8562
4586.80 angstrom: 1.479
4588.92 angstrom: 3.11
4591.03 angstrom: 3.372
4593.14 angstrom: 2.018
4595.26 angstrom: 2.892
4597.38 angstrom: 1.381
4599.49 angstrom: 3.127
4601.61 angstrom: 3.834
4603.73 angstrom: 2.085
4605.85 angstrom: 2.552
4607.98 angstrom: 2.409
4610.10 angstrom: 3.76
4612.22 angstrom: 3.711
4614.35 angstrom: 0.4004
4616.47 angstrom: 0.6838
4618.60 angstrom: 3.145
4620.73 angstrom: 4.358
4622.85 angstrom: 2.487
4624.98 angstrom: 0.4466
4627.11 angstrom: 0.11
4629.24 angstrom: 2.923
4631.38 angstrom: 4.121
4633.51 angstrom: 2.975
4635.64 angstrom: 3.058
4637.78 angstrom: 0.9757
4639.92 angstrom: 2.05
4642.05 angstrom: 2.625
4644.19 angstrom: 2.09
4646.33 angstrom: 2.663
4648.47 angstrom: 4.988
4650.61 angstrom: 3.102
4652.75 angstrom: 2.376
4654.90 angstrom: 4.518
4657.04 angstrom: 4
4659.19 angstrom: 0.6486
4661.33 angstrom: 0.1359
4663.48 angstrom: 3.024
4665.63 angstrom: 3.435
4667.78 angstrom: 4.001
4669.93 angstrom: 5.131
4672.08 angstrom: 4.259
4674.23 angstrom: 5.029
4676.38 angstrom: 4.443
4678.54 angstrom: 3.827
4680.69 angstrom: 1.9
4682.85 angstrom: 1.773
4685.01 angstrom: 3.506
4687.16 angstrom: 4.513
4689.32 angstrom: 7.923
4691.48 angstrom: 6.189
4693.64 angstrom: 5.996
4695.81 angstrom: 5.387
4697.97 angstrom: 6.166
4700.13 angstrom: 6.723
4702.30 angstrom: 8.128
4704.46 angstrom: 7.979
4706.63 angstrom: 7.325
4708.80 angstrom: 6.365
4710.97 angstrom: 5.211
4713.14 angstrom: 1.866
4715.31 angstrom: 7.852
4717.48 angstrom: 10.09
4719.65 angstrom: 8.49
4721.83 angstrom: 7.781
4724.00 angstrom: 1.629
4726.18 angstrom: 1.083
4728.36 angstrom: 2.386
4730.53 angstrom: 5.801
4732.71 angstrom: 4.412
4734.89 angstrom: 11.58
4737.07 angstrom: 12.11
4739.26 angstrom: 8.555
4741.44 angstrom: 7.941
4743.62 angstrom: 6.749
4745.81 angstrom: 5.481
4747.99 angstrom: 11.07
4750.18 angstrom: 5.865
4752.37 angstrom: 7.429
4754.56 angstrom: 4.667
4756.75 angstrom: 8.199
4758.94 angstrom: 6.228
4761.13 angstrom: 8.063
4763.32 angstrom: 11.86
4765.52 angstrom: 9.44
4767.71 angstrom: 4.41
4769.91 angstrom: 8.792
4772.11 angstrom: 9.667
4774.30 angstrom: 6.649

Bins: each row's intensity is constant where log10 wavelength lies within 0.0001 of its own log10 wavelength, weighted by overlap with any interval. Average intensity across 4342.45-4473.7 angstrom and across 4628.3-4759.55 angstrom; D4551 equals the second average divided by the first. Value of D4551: 1.65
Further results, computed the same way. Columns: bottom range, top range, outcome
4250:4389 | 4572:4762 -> 1.42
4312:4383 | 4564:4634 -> 0.88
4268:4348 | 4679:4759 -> 2.15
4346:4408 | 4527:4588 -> 1.11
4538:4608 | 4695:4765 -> 2.39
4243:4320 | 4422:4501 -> 1.18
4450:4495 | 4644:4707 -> 1.09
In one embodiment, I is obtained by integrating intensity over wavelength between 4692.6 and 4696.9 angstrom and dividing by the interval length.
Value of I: 5.68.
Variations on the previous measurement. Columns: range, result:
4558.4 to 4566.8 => 3.59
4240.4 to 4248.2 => 2.97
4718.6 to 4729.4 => 4.26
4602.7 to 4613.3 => 2.9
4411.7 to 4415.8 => 3.56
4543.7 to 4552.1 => 2.24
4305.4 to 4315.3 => 1.9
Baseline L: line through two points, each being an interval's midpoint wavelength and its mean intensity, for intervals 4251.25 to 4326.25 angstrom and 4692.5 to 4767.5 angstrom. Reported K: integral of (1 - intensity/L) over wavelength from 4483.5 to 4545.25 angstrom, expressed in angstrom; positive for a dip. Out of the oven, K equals 7.0 angstrom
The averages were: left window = 2.93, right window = 6.91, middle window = 4.4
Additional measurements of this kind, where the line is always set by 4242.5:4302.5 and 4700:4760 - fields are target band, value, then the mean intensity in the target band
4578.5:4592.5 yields 9.73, 1.73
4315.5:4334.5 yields 6.05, 2.52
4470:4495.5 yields 2.53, 4.4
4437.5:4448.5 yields 5.56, 2.26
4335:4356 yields 4.12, 3.08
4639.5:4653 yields 7.09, 2.91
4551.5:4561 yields 2.00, 4.29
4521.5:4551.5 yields 8.47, 3.79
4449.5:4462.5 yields 6.43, 2.38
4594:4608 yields 7.65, 2.62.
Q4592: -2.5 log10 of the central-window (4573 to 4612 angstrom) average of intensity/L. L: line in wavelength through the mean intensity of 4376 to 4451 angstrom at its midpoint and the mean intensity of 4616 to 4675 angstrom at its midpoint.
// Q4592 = 0.25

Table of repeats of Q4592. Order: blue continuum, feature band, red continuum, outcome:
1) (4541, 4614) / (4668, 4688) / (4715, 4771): 0.39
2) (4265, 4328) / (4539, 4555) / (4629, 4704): 0.11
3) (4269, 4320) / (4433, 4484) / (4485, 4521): 0.31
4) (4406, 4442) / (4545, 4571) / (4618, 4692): -0.14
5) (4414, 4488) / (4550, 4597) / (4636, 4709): 0.26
